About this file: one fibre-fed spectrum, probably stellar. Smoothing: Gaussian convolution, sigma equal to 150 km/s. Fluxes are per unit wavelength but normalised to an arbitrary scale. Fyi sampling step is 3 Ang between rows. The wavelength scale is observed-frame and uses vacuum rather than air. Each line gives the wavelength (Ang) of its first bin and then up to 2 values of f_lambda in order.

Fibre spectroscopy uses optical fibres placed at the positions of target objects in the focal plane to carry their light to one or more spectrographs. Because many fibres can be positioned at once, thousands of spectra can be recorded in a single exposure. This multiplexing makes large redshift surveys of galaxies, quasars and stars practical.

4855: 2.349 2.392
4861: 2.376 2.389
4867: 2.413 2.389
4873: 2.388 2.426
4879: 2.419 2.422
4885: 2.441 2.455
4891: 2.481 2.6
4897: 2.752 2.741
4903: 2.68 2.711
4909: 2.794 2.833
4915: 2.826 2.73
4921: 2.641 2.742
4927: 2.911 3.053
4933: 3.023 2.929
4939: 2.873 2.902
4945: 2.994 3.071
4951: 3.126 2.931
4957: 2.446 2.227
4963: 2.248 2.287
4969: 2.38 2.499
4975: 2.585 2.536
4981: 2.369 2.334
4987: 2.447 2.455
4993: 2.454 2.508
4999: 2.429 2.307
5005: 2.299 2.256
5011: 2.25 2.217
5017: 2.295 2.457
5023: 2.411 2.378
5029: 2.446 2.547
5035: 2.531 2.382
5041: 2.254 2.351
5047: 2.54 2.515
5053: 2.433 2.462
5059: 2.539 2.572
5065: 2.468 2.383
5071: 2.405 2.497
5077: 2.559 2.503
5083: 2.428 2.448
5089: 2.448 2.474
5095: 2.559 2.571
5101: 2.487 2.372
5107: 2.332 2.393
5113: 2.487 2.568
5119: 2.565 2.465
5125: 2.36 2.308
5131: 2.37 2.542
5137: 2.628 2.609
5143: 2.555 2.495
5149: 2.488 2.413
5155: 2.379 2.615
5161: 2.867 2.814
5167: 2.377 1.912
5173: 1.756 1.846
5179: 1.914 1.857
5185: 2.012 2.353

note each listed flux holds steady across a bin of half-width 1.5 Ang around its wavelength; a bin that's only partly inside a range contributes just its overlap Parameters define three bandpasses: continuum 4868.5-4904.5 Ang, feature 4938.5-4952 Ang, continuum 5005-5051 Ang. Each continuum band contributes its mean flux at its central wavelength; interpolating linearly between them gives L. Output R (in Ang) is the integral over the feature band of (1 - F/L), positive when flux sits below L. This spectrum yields -2.9 Ang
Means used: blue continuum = 2.52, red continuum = 2.38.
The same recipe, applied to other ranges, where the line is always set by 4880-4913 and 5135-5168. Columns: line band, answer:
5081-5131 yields 2.5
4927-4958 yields -3.9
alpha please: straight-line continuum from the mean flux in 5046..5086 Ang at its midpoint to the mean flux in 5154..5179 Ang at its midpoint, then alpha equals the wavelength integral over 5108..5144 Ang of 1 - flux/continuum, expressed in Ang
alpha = -1.7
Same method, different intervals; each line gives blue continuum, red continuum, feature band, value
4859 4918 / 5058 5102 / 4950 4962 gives -0.53 Ang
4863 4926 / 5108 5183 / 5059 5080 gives -0.33 Ang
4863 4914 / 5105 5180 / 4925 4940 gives -2.53 Ang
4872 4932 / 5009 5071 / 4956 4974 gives 1.39 Ang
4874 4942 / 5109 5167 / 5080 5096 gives 0.55 Ang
